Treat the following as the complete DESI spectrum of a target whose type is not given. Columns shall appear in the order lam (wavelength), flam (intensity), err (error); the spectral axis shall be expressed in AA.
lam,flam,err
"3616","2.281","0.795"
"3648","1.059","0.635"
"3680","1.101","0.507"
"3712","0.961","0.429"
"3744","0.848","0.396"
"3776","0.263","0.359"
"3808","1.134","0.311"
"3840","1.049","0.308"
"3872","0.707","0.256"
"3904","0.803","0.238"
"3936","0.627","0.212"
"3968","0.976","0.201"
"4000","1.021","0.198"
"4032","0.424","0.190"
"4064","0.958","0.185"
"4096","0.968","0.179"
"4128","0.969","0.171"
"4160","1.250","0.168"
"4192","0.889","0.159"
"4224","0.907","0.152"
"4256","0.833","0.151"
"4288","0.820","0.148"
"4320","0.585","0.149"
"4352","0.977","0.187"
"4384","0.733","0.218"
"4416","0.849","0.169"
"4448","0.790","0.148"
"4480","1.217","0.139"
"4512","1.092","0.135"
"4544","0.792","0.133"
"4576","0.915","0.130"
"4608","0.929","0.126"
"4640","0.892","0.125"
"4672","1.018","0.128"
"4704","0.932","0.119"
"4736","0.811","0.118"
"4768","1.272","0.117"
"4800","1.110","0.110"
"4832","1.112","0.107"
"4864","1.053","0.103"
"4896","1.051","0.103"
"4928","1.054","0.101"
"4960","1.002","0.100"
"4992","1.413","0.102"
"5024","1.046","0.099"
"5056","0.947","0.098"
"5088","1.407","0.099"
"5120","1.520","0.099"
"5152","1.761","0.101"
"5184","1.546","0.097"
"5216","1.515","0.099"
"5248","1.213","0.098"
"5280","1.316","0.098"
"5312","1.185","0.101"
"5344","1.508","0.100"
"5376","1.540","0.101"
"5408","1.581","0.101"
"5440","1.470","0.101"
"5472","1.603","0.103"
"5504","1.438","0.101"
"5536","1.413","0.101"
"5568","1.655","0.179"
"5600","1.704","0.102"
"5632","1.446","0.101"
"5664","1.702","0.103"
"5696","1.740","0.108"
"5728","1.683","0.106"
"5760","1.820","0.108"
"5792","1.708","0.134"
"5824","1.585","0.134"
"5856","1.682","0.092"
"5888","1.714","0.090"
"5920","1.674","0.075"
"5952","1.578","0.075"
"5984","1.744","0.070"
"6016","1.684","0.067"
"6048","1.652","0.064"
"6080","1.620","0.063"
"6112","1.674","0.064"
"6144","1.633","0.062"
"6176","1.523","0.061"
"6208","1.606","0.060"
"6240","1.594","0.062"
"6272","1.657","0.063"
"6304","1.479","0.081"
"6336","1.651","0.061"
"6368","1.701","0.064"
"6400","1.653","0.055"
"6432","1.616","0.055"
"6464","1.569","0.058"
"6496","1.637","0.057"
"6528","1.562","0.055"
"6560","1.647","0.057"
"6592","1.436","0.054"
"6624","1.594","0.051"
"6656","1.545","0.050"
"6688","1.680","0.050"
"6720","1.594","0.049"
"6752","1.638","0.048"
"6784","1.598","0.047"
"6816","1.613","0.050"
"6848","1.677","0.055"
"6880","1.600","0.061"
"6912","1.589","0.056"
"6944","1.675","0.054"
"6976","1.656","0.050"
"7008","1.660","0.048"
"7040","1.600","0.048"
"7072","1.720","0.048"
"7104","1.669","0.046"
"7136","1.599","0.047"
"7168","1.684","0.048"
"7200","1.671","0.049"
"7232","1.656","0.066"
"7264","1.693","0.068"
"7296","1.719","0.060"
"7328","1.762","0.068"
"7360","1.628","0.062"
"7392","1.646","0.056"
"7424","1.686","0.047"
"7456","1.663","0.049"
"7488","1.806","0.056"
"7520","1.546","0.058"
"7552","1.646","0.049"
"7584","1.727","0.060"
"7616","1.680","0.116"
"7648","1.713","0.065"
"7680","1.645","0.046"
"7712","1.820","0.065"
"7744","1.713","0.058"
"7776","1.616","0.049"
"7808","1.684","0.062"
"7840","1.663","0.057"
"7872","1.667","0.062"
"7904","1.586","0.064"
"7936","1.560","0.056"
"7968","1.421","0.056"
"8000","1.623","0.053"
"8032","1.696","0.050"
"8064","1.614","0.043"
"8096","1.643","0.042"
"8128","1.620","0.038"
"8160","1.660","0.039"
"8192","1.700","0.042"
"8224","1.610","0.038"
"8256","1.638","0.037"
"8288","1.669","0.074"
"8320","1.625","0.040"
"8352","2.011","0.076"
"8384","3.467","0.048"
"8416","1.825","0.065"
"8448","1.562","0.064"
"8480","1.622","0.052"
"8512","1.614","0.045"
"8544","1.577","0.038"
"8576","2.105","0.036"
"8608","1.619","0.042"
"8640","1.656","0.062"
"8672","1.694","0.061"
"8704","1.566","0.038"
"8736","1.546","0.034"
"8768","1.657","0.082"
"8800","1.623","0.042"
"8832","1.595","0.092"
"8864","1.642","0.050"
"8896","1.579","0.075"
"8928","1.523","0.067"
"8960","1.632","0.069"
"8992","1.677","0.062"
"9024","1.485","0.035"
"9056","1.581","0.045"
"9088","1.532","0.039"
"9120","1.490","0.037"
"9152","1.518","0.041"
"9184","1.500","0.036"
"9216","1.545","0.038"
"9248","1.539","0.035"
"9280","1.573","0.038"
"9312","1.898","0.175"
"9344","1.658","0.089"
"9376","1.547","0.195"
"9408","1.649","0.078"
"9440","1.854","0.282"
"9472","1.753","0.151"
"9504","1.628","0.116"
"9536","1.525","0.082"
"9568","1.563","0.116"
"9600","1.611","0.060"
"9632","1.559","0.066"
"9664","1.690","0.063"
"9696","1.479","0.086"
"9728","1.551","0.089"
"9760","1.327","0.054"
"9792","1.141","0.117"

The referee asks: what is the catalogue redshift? 0.28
